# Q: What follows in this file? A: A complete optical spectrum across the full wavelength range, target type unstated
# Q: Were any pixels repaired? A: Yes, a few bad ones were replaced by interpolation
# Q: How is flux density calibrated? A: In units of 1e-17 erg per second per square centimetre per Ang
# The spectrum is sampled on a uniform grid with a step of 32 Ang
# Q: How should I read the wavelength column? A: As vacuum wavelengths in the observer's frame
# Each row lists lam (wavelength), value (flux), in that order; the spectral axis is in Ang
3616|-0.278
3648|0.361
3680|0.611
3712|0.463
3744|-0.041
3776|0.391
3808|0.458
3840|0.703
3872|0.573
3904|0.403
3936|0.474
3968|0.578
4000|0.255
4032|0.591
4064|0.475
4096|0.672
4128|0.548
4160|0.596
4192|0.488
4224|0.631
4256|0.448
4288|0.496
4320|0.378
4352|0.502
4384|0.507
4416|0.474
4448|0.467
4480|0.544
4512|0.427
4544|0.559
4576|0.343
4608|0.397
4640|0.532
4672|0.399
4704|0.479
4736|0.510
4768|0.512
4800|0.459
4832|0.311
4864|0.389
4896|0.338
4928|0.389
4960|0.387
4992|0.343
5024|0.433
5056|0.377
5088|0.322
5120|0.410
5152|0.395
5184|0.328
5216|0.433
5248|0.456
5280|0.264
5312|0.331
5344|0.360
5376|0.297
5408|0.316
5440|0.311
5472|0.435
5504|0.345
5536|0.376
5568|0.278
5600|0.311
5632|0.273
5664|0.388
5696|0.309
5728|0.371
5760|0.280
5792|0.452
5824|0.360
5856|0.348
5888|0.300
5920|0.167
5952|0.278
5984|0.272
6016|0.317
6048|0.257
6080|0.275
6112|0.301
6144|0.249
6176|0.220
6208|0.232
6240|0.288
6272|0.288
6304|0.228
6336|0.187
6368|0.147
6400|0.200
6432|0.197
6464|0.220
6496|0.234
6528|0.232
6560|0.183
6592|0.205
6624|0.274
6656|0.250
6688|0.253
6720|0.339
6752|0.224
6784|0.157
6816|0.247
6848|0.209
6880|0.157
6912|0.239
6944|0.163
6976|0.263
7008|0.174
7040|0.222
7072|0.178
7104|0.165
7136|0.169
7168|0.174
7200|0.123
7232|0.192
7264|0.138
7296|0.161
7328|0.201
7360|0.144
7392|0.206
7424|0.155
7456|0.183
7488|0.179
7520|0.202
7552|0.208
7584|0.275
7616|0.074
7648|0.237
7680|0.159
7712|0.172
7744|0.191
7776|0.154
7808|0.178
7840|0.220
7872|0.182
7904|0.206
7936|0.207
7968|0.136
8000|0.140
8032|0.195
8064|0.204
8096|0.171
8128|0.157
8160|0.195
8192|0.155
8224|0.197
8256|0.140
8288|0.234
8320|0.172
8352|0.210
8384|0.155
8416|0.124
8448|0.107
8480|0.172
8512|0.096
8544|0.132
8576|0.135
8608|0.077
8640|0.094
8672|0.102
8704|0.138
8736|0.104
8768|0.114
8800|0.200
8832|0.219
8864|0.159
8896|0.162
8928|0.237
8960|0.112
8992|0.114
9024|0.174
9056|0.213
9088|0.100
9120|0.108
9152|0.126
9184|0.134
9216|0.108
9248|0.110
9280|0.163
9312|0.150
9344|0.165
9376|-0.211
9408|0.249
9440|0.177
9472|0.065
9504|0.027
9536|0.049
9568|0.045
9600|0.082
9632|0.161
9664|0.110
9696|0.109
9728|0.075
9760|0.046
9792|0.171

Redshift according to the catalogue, 0.02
